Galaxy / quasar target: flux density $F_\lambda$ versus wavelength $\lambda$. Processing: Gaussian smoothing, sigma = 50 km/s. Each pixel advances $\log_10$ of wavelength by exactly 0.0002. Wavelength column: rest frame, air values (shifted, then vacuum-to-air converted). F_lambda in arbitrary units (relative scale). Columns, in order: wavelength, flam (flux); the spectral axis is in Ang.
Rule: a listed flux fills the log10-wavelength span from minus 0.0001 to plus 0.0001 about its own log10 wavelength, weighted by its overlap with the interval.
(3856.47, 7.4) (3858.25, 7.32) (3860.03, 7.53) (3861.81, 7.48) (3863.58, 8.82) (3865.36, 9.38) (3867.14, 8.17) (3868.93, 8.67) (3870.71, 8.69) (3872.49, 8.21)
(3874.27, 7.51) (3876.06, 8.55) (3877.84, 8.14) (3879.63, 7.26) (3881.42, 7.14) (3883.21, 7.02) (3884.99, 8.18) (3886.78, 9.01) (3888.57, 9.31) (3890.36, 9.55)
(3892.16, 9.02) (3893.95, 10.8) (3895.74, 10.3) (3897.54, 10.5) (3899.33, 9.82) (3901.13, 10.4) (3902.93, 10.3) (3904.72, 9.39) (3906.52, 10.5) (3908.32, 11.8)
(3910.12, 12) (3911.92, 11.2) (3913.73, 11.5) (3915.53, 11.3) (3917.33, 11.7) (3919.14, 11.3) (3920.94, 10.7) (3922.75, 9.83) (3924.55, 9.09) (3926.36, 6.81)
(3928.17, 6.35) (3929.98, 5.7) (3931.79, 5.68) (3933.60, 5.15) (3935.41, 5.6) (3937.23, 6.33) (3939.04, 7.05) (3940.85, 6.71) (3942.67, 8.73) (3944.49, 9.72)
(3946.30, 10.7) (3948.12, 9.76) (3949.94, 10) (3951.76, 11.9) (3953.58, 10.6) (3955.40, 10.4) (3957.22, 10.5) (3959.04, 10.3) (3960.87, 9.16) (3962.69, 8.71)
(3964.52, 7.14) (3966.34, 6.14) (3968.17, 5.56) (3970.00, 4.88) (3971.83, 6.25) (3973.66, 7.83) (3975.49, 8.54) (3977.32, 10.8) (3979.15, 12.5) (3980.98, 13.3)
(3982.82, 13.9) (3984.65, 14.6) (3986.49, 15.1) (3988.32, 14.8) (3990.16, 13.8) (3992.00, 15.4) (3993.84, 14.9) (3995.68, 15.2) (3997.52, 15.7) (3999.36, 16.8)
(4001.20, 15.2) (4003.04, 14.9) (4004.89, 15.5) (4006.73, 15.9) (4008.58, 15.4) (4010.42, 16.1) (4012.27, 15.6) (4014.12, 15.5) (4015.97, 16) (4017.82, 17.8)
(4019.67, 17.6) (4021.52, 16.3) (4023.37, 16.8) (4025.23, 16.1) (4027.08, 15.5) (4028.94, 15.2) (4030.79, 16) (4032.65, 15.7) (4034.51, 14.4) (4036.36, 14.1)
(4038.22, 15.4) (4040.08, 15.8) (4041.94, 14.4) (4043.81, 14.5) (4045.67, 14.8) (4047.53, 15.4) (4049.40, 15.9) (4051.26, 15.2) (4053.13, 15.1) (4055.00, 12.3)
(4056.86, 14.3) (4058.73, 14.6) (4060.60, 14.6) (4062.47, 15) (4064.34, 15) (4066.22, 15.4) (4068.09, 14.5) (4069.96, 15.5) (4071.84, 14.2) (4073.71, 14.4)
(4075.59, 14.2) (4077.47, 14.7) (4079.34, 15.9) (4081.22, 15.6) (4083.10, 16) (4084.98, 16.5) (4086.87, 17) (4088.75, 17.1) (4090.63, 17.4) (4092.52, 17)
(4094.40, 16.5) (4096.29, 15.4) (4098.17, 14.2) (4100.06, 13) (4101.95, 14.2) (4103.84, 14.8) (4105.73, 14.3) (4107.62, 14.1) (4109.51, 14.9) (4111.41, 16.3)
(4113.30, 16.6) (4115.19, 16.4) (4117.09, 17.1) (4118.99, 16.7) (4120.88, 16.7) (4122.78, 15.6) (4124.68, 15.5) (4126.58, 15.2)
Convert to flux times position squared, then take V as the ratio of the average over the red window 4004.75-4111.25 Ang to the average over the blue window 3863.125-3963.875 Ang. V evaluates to 1.81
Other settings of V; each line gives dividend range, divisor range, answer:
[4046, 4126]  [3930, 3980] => 1.96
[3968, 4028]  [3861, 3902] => 1.70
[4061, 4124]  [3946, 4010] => 1.39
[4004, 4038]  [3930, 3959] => 1.92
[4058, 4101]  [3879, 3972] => 1.86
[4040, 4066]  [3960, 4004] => 1.30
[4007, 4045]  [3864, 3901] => 1.92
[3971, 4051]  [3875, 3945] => 1.73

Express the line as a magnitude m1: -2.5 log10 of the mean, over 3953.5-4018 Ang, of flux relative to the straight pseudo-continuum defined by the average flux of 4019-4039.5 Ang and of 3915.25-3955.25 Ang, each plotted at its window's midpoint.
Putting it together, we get 0.01 mag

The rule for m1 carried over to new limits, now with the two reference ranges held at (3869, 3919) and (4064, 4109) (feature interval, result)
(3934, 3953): 0.28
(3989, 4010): -0.20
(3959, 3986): 0.27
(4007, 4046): -0.16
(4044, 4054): -0.08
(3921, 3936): 0.45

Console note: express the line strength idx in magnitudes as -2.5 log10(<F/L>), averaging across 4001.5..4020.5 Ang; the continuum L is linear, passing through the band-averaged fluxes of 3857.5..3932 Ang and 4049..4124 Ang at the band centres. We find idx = -0.23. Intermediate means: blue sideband 9.13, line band 16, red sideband 15.4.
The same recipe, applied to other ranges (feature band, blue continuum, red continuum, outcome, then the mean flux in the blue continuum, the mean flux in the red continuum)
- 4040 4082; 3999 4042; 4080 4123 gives 0.07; 15.8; 15.8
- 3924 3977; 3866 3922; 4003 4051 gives 0.46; 9.61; 15.6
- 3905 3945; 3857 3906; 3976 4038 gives 0.22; 8.76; 15.2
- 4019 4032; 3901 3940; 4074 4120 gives -0.24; 9.04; 15.6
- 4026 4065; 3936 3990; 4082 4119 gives -0.12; 9.76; 15.7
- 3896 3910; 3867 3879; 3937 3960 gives -0.19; 8.26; 9.53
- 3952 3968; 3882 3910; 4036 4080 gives 0.28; 9.76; 14.8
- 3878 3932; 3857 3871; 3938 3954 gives -0.08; 8.21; 9.4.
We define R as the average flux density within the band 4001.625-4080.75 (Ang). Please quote 15.3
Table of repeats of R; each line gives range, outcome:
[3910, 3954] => 8.94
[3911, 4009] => 10.6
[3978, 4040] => 15.4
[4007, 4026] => 16.3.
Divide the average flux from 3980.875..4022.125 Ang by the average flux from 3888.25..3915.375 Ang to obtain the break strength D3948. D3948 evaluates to 1.48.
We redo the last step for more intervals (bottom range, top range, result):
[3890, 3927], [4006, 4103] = 1.48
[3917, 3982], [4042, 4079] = 1.71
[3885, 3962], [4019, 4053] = 1.64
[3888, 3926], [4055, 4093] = 1.47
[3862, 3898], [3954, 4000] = 1.30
